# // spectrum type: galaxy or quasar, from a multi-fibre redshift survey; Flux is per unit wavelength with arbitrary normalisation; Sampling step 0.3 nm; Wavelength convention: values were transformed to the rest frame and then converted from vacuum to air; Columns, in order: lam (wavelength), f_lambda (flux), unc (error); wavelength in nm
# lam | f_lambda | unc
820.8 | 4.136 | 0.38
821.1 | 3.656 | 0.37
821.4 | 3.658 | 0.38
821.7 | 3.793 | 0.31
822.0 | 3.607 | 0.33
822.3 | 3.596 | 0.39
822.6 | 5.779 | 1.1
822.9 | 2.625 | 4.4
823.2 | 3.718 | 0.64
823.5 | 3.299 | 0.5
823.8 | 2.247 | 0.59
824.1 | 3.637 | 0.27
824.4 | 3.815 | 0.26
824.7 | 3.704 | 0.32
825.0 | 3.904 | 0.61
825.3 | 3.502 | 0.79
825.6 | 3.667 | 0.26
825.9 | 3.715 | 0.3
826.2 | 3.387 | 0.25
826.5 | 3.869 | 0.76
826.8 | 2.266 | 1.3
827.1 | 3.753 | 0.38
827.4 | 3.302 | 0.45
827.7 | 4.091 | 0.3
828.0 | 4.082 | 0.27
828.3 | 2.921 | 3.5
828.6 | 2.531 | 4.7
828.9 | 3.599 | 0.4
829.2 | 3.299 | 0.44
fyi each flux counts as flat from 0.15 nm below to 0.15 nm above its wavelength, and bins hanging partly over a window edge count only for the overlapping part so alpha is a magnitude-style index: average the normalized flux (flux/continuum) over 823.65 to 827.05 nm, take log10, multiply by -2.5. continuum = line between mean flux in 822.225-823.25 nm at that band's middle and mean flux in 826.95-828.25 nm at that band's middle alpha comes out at 0.12 mag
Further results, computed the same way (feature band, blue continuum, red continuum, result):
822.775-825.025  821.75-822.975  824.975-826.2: 0.139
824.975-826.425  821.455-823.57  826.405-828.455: -0.015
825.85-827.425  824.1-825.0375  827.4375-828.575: 0.080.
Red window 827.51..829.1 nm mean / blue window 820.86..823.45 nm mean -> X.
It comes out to 0.9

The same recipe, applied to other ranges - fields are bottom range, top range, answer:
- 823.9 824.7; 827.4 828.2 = 1.07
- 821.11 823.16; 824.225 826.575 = 0.96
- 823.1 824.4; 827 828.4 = 1.11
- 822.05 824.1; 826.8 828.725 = 0.95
